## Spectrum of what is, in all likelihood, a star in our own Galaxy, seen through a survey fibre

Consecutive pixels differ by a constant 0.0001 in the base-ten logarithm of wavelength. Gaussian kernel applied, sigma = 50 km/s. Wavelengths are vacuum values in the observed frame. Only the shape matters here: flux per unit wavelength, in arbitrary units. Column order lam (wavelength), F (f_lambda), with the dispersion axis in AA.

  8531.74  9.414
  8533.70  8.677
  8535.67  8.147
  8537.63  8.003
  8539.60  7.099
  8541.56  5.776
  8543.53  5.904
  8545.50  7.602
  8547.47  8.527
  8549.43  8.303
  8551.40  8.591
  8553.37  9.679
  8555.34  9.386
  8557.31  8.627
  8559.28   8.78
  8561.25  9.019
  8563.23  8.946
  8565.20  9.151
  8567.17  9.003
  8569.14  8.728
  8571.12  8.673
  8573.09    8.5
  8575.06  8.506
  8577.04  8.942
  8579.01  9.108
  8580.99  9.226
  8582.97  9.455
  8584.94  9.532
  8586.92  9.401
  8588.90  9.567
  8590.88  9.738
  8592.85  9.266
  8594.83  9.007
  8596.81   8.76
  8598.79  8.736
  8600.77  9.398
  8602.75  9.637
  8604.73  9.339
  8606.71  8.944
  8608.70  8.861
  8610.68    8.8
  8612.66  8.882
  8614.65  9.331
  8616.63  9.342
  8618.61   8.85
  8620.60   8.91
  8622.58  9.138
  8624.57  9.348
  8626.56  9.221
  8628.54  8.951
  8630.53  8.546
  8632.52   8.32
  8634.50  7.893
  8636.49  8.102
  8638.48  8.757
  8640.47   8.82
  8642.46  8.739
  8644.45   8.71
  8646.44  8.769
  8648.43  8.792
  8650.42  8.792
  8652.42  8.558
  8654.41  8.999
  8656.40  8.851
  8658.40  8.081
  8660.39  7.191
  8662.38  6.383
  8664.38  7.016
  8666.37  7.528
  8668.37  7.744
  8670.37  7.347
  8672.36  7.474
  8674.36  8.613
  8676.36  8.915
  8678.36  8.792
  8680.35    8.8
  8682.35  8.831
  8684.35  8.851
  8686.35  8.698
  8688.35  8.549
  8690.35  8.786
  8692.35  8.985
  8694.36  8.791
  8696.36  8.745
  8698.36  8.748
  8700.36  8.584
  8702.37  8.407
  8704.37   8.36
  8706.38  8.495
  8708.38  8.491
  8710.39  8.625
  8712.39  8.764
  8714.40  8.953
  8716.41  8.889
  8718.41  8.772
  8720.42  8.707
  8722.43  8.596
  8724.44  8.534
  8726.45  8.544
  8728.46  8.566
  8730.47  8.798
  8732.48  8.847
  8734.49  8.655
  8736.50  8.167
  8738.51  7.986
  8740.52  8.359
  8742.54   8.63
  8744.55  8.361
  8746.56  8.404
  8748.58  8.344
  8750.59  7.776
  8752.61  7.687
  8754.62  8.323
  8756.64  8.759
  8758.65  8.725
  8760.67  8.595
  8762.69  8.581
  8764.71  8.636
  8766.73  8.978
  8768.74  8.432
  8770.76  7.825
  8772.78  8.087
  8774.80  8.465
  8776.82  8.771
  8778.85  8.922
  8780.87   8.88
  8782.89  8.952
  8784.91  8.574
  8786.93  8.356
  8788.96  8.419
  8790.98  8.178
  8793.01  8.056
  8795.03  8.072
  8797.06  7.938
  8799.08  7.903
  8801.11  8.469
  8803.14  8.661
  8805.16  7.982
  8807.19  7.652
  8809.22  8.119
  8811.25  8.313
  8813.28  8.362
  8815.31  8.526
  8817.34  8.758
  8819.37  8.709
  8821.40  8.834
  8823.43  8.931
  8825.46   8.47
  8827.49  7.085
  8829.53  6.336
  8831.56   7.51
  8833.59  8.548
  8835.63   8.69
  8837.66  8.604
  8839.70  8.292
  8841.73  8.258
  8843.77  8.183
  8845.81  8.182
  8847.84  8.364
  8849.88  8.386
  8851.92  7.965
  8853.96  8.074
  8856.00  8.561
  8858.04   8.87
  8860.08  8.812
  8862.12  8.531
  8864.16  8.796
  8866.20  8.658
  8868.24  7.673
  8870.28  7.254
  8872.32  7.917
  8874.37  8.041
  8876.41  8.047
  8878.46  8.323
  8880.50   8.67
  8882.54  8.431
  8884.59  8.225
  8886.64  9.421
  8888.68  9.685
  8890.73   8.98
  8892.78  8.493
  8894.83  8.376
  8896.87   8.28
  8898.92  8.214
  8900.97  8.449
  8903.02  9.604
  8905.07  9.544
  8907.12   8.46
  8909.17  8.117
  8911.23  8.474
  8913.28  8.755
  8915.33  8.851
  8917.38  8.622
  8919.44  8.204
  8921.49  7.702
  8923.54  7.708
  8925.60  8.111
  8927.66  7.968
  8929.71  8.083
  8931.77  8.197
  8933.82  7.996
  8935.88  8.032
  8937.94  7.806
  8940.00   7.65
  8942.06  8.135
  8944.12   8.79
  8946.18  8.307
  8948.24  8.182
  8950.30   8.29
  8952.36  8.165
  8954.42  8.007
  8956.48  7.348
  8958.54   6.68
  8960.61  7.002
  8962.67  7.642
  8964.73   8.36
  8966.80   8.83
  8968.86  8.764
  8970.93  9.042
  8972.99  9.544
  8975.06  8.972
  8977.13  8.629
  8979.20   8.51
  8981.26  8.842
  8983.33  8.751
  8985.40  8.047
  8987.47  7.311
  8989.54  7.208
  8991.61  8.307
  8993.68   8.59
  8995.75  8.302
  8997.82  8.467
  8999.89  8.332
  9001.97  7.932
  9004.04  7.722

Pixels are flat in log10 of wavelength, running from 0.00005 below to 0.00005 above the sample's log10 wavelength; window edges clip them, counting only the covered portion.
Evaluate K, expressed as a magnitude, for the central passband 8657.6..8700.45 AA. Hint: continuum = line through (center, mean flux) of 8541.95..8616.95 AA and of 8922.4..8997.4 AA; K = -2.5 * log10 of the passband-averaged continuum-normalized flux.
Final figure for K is 0.06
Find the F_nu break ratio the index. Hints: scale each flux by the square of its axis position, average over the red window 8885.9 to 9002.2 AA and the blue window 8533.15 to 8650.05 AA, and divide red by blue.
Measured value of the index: 1.0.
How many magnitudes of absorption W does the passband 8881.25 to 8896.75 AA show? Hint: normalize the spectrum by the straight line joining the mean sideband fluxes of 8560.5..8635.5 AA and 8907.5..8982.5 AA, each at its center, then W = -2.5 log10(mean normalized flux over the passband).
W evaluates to -0.05 mag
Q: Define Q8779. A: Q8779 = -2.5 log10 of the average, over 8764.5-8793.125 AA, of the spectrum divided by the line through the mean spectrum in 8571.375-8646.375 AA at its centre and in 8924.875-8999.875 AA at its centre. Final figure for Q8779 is 0.01 mag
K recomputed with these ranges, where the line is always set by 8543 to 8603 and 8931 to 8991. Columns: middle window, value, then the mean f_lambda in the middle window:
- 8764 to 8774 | 0.02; 8.39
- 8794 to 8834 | 0.04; 8.15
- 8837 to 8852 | 0.01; 8.29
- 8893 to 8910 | -0.04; 8.63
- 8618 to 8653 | 0.01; 8.73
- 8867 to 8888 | 0.01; 8.23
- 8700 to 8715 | 0.01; 8.57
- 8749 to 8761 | 0.03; 8.3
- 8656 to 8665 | 0.18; 7.43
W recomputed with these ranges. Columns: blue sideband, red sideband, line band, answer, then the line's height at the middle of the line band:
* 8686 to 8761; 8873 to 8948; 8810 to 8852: 0.03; 8.47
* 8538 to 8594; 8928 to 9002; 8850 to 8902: -0.02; 8.3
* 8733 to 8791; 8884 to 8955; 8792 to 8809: 0.05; 8.44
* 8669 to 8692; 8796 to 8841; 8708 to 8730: -0.03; 8.43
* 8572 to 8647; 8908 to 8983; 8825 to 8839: 0.08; 8.49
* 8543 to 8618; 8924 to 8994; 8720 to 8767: 0.02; 8.61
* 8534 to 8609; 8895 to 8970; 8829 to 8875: 0.01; 8.32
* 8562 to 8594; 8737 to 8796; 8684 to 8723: 0.00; 8.65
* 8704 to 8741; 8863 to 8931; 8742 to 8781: 0.01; 8.56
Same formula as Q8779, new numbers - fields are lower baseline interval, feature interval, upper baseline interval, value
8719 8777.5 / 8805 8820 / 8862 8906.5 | 0.02 mag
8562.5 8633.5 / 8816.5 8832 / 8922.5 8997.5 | 0.05 mag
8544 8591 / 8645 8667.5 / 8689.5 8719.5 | 0.09 mag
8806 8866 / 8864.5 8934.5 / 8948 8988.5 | -0.02 mag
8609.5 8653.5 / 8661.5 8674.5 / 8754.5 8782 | 0.18 mag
